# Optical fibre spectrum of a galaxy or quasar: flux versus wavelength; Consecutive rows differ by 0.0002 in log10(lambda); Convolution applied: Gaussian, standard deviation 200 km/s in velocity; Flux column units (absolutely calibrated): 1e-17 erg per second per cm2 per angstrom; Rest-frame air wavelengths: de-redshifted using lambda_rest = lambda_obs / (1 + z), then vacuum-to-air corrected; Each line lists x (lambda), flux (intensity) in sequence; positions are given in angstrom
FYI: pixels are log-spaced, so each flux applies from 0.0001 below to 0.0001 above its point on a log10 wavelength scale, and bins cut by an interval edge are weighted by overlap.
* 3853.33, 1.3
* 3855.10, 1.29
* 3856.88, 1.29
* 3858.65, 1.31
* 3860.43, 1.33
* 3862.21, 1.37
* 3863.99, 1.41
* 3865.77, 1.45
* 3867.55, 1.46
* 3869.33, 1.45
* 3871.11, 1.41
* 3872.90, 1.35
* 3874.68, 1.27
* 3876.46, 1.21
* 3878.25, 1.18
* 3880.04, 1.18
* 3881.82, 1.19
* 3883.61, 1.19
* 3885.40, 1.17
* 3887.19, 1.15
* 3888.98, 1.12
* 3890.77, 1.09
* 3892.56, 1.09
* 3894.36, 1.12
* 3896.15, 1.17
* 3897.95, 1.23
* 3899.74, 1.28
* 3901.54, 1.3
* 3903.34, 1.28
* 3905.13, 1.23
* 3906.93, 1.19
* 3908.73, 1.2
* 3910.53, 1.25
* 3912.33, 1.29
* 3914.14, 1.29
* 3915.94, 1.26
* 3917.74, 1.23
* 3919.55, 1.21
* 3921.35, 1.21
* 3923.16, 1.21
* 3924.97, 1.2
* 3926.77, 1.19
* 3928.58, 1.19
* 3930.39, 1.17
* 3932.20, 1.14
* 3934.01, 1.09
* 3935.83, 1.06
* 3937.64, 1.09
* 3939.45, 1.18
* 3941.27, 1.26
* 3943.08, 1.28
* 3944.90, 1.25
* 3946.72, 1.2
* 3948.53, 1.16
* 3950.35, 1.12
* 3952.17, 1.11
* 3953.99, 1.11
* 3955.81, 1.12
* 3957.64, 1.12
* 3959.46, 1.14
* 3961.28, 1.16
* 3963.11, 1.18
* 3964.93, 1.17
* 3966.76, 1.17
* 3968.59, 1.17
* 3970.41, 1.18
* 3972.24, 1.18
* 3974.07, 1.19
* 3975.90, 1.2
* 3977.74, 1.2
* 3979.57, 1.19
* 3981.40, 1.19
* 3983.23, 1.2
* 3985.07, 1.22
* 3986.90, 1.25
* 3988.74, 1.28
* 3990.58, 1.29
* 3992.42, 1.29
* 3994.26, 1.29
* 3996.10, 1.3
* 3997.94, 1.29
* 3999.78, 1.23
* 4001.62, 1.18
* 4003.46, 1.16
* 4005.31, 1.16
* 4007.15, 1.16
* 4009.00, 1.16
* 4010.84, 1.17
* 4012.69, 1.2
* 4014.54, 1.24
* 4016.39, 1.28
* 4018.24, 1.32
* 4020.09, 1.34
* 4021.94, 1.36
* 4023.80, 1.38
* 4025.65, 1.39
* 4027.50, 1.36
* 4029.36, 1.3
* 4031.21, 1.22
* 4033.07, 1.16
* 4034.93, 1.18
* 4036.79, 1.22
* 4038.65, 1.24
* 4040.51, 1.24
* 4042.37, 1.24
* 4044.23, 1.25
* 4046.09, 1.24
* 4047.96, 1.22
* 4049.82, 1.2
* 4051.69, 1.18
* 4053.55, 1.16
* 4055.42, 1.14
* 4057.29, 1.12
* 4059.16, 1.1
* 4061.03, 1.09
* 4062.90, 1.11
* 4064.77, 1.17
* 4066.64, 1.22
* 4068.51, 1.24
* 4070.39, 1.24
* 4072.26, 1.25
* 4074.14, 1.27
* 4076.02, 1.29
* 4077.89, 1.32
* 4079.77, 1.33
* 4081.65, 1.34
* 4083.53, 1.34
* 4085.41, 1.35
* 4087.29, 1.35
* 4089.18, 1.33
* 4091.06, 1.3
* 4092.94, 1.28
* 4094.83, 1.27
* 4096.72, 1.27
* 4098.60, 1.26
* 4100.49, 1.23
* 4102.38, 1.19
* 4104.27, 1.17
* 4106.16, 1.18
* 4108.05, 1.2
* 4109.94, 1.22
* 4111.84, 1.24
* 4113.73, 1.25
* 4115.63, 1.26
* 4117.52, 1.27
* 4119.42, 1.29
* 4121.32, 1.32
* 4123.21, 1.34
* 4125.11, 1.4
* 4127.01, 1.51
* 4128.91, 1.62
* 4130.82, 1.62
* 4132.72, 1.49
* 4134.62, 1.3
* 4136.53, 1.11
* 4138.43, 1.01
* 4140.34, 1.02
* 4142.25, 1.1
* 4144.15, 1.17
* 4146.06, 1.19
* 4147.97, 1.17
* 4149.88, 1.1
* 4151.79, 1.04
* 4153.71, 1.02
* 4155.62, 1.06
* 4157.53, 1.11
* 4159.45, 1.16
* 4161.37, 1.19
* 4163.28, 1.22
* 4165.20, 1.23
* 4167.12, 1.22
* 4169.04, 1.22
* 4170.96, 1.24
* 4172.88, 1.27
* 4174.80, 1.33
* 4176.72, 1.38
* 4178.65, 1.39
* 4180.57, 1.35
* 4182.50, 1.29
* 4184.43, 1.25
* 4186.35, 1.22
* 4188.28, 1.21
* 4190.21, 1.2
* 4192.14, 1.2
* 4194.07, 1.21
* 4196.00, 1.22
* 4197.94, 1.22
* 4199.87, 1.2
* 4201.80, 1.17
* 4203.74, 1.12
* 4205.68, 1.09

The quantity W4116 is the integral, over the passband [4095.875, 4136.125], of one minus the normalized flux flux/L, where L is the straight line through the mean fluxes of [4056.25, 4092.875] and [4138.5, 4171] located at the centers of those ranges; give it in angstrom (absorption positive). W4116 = -4.1 angstrom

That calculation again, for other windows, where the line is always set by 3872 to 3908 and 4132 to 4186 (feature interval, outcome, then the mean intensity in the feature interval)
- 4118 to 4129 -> -1.8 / 1.39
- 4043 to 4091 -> -1.4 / 1.24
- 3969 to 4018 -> -0.8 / 1.22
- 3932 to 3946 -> 0.3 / 1.17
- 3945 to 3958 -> 0.6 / 1.14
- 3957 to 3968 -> 0.4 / 1.16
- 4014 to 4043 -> -1.9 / 1.28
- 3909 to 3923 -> -0.5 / 1.24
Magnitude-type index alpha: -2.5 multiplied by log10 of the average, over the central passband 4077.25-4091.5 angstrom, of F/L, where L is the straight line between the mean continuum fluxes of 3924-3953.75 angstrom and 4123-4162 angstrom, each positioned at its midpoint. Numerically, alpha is -0.11 mag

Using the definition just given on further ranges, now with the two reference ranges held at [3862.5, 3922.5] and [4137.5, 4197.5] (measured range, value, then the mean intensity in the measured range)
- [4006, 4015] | 0.04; 1.18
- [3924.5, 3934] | 0.06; 1.17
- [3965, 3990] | 0.03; 1.2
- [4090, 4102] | -0.05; 1.27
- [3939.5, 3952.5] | 0.03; 1.2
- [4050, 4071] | 0.05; 1.16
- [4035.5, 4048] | -0.02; 1.24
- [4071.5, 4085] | -0.08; 1.31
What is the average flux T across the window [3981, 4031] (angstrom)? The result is 1.26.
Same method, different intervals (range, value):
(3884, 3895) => 1.13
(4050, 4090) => 1.23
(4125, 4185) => 1.24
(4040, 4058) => 1.2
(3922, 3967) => 1.16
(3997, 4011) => 1.19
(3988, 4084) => 1.24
